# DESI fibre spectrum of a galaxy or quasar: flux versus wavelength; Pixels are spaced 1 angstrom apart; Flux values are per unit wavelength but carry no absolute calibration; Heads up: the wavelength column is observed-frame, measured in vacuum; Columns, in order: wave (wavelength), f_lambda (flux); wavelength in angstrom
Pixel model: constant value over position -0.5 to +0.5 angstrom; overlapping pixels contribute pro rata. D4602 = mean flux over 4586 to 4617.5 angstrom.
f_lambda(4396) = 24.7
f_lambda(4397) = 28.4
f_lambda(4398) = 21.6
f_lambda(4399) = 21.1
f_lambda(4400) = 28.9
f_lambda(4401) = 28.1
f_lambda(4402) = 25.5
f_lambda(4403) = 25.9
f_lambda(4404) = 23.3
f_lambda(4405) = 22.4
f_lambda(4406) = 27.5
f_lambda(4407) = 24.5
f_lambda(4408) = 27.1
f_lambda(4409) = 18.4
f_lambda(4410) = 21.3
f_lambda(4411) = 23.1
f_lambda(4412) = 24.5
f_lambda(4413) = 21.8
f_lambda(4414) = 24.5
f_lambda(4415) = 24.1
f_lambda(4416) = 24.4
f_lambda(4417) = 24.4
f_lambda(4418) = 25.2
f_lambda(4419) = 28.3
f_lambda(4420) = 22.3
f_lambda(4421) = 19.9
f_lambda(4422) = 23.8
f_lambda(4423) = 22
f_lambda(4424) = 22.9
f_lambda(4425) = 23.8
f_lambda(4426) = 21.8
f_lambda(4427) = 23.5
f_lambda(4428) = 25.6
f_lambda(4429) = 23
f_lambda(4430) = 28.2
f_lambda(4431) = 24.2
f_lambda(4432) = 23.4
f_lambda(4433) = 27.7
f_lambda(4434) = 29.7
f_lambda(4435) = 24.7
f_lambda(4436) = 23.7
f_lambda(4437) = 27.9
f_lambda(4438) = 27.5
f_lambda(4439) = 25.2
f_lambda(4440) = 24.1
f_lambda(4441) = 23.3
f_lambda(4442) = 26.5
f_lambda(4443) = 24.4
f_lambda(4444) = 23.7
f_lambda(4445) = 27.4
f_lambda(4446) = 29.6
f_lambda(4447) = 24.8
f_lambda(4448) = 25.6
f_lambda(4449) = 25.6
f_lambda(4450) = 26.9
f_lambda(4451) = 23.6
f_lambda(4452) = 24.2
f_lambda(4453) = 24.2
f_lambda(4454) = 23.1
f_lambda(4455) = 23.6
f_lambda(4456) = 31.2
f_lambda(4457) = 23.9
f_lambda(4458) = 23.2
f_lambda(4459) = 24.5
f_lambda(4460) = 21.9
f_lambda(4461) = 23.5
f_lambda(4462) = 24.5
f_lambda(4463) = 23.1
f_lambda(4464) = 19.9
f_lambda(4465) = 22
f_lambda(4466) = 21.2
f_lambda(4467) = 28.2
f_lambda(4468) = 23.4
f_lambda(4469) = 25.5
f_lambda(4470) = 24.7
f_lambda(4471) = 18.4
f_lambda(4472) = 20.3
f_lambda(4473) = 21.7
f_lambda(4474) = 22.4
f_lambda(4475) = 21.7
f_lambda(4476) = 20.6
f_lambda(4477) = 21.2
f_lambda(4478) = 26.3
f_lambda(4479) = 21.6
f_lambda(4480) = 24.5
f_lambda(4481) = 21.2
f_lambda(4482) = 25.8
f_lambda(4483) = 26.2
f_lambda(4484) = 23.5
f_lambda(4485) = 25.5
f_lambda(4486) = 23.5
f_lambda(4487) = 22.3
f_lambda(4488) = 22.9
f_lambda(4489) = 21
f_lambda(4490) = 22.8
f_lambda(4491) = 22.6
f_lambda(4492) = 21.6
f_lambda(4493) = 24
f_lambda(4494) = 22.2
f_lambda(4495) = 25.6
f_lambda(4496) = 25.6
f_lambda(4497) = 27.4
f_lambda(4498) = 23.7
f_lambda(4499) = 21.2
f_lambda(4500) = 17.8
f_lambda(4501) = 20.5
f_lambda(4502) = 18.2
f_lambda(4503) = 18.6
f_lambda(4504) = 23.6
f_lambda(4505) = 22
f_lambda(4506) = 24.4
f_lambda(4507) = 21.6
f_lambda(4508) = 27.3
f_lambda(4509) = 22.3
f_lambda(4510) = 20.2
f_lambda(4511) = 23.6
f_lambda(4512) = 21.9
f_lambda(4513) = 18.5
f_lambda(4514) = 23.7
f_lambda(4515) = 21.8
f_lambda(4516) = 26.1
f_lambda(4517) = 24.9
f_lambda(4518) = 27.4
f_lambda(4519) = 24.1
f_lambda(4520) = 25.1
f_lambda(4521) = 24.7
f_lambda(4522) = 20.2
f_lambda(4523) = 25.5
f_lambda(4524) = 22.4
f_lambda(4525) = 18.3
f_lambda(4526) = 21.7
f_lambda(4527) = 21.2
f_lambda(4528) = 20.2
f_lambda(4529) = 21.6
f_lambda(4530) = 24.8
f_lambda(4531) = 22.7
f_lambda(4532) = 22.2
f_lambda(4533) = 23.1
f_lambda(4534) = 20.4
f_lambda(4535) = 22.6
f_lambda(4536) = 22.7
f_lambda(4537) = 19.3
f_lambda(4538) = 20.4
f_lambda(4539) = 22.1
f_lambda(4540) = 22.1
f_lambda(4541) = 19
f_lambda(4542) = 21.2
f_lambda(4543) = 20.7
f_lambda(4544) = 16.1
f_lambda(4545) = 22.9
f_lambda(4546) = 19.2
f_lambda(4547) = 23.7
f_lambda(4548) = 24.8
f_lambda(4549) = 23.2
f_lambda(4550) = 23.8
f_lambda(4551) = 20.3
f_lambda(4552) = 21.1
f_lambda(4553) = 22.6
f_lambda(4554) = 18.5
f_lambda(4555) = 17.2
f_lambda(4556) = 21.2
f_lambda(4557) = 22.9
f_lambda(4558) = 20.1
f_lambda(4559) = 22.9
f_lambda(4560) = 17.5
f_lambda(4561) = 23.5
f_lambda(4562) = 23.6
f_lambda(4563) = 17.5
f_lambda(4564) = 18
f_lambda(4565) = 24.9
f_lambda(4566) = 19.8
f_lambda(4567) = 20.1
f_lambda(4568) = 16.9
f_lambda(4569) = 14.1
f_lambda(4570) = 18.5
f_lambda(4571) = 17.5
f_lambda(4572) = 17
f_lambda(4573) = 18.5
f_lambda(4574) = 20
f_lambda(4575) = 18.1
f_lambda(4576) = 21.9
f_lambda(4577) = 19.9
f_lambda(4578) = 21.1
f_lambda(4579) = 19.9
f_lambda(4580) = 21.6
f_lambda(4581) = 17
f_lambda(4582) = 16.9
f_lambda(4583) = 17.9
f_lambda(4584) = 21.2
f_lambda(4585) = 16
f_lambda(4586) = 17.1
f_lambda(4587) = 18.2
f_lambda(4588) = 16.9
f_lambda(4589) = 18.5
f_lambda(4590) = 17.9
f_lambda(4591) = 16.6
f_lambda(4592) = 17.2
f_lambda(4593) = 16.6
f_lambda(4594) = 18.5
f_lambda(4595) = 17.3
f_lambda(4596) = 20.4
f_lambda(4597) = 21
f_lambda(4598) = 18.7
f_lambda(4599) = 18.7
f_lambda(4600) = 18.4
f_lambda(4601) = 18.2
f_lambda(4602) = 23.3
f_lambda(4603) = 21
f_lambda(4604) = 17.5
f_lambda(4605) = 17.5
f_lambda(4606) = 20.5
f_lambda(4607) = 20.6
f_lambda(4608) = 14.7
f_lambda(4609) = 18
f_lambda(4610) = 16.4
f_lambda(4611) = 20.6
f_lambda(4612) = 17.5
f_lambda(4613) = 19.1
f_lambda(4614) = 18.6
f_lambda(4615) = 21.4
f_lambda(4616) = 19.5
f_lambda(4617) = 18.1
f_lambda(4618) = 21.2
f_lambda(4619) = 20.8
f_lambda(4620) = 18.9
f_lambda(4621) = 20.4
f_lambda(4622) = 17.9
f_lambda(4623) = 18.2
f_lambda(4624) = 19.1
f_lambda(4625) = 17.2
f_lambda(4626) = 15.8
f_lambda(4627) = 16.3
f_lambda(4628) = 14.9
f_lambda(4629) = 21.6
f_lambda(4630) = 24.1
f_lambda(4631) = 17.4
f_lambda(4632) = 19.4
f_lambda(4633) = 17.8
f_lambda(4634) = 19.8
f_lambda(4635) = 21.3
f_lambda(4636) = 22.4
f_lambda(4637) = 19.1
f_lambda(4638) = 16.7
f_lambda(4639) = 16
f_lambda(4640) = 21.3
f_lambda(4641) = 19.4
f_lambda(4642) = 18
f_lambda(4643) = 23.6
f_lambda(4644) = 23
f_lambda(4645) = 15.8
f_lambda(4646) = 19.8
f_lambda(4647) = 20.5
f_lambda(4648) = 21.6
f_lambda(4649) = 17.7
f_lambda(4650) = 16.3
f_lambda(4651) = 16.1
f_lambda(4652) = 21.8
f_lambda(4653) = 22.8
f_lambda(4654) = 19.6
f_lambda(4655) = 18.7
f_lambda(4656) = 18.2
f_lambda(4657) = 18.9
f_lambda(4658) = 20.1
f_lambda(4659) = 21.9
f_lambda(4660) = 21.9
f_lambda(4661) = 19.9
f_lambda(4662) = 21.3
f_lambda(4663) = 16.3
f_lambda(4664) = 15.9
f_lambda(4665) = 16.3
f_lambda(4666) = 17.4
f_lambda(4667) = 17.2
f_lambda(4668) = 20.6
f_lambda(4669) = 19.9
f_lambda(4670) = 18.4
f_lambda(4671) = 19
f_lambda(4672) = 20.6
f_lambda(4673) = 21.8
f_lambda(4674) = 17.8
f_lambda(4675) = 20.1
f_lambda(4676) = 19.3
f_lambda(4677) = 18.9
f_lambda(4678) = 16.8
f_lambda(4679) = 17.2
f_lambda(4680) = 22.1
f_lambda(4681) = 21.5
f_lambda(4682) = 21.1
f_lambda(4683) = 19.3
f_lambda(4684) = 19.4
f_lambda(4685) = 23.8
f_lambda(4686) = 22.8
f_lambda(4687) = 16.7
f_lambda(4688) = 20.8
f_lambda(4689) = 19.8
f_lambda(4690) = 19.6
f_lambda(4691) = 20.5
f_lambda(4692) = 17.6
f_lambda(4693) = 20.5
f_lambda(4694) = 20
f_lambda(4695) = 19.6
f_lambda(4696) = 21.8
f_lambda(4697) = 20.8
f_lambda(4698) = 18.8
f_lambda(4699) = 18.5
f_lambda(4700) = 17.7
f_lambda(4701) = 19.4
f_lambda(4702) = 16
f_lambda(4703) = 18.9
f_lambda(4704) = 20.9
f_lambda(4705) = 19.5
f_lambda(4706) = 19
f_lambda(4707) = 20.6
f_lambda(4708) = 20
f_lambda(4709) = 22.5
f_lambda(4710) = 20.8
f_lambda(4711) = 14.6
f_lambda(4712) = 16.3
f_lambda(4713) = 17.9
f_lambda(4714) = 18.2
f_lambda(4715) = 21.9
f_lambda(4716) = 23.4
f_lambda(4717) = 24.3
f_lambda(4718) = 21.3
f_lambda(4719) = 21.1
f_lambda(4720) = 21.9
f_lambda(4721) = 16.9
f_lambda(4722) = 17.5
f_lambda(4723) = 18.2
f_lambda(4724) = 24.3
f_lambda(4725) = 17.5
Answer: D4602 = 18.6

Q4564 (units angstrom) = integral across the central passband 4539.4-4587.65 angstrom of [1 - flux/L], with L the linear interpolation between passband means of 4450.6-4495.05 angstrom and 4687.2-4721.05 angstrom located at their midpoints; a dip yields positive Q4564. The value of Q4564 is 4.3 angstrom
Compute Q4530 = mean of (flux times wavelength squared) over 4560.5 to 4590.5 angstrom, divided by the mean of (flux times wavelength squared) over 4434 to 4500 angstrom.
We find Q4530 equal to 0.83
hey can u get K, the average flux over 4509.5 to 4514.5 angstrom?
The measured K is 21.6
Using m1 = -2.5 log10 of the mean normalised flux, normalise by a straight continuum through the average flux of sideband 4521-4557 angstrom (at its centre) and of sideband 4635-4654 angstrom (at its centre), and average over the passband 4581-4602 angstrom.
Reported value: 0.13 mag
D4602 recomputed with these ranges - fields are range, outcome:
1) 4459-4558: 22.4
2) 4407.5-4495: 24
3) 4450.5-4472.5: 23.5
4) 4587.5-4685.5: 19.1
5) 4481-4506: 22.8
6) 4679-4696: 20.3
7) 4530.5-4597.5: 19.9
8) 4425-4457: 25.4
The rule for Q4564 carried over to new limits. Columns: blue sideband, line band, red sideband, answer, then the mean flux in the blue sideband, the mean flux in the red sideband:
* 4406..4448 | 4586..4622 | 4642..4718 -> 3.9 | 24.6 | 19.6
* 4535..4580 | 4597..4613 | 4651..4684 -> 0.9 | 20.4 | 19.4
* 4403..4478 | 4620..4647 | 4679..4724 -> 2.4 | 24.1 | 19.9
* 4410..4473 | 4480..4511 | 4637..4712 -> 0.4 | 24.3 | 19.4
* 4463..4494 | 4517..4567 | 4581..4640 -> -1.9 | 22.9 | 18.7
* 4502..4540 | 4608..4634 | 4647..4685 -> 2.0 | 22.5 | 19.4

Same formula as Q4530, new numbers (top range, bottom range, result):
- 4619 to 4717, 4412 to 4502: 0.89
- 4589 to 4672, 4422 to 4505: 0.86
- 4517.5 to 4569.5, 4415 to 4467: 0.91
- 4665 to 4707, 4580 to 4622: 1.08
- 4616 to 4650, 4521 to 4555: 0.93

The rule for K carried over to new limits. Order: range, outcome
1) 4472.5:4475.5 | 21.9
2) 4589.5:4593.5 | 17.1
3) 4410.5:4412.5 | 23.8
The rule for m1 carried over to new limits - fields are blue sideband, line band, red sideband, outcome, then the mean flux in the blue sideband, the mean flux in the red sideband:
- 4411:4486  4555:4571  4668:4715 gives 0.107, 24.2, 19.5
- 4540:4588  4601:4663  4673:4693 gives 0.031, 19.9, 19.8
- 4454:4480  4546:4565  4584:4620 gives -0.055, 23.2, 18.7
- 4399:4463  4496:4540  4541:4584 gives -0.038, 24.7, 20.1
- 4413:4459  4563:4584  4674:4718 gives 0.167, 24.9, 19.7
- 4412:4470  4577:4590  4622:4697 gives 0.145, 24.6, 19.4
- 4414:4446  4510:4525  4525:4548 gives -0.062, 24.8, 21.4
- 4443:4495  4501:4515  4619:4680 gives 0.037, 23.7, 19.1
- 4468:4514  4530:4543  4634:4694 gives 0.012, 22.6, 19.5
